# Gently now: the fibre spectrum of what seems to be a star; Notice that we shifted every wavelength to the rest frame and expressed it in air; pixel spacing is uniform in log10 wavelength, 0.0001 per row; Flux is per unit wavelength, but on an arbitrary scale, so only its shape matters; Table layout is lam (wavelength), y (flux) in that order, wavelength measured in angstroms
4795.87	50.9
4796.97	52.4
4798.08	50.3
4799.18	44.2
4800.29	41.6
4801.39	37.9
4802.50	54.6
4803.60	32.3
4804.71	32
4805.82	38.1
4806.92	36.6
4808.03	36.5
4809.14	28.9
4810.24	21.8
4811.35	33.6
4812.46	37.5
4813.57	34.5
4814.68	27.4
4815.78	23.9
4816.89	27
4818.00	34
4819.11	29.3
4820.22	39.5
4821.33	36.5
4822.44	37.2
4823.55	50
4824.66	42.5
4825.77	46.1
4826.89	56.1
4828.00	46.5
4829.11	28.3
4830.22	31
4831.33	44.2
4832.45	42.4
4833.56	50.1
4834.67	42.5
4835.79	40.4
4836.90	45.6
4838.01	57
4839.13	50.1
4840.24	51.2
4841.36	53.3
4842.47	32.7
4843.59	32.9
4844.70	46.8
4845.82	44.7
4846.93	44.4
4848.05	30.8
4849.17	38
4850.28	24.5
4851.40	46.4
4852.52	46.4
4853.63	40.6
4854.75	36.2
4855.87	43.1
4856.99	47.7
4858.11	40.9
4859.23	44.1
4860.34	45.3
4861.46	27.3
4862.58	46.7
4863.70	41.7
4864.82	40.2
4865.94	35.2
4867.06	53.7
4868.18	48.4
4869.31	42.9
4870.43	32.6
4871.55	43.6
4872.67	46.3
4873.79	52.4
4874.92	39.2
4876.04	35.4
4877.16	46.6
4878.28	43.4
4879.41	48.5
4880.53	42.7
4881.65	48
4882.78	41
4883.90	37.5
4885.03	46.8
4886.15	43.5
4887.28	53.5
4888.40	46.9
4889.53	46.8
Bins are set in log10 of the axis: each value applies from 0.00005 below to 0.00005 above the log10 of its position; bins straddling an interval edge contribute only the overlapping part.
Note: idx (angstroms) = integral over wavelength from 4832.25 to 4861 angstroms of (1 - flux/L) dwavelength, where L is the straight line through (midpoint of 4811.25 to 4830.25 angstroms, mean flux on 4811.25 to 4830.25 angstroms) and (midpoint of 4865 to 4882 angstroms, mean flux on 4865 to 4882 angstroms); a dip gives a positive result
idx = -1.94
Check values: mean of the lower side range 37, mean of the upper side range 43.8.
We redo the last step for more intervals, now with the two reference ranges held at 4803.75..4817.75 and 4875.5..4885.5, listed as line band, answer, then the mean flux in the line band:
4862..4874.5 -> -0.8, 43.9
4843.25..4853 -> -0.4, 39.5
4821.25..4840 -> -5.0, 44.2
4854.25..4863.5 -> -0.4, 41.5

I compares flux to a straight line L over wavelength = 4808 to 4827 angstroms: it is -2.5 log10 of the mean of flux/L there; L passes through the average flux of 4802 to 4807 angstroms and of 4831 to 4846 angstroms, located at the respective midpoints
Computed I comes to 0.177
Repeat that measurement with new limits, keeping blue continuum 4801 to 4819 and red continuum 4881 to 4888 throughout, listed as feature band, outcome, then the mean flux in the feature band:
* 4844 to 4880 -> -0.011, 42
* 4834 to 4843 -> -0.228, 46.7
